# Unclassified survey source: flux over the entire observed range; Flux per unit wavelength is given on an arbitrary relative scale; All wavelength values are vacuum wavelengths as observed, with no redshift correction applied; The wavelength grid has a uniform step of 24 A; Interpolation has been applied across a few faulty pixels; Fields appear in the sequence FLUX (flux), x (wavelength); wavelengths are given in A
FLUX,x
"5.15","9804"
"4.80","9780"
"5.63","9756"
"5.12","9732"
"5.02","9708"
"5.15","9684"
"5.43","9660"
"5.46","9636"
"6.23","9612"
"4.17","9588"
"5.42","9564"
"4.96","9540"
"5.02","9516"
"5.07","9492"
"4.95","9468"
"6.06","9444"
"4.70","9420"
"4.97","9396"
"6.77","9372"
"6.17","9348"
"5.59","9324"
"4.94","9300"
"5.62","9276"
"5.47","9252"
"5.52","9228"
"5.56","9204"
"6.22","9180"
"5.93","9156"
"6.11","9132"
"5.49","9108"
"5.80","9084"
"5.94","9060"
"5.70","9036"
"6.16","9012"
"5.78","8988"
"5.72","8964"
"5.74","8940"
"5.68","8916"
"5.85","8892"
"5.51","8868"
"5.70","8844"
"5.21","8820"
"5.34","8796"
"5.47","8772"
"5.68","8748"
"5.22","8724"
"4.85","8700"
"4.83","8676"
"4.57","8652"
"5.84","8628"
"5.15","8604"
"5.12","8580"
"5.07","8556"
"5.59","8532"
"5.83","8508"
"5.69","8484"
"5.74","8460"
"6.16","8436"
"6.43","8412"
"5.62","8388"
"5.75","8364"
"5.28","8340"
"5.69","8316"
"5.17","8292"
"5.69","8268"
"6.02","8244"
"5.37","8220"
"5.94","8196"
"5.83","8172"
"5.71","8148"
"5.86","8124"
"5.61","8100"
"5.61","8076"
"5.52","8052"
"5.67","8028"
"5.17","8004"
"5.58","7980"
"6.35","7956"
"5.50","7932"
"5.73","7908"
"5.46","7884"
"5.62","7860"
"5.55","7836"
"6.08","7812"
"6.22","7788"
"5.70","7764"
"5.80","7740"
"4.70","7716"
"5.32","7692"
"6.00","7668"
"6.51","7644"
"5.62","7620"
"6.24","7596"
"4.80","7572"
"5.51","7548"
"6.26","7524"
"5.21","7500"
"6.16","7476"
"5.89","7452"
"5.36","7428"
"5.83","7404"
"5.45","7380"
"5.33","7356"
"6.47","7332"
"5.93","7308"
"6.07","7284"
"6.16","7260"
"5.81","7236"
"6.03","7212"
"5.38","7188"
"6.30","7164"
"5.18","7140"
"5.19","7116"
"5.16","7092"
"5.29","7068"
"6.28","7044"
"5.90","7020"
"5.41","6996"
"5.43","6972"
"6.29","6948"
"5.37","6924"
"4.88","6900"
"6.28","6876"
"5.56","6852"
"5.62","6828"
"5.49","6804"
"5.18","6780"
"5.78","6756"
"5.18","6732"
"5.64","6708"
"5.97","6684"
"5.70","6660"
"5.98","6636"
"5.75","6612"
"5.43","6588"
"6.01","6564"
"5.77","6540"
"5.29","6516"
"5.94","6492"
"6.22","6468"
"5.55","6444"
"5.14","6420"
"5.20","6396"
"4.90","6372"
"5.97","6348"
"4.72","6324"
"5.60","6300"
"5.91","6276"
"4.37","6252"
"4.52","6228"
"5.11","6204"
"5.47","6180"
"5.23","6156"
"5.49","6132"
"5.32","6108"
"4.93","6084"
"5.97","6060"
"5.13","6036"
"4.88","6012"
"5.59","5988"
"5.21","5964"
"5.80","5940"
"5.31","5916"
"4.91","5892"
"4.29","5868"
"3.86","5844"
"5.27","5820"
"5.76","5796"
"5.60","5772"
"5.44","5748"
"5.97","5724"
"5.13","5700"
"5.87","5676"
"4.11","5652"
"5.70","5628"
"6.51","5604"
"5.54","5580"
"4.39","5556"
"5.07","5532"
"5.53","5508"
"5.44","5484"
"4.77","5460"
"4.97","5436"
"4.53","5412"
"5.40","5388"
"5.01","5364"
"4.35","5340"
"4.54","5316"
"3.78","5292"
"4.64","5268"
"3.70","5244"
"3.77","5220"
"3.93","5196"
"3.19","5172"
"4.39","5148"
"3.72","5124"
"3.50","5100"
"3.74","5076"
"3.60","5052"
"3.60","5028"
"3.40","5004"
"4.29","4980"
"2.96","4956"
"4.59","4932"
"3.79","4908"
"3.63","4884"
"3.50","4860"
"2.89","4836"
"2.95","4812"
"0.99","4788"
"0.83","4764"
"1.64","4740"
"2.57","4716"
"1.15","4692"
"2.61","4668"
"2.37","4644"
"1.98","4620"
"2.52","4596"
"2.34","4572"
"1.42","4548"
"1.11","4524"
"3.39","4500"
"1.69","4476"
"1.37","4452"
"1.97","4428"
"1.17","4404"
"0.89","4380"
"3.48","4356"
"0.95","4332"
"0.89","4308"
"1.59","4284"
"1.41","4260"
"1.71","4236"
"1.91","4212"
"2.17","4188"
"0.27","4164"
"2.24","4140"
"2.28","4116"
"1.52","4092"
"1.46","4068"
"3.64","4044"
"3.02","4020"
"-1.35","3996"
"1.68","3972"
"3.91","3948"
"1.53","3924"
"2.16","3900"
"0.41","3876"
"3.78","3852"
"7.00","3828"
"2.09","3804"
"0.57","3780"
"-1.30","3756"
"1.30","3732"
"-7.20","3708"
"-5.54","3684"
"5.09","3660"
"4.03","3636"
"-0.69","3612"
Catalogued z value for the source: 0.21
